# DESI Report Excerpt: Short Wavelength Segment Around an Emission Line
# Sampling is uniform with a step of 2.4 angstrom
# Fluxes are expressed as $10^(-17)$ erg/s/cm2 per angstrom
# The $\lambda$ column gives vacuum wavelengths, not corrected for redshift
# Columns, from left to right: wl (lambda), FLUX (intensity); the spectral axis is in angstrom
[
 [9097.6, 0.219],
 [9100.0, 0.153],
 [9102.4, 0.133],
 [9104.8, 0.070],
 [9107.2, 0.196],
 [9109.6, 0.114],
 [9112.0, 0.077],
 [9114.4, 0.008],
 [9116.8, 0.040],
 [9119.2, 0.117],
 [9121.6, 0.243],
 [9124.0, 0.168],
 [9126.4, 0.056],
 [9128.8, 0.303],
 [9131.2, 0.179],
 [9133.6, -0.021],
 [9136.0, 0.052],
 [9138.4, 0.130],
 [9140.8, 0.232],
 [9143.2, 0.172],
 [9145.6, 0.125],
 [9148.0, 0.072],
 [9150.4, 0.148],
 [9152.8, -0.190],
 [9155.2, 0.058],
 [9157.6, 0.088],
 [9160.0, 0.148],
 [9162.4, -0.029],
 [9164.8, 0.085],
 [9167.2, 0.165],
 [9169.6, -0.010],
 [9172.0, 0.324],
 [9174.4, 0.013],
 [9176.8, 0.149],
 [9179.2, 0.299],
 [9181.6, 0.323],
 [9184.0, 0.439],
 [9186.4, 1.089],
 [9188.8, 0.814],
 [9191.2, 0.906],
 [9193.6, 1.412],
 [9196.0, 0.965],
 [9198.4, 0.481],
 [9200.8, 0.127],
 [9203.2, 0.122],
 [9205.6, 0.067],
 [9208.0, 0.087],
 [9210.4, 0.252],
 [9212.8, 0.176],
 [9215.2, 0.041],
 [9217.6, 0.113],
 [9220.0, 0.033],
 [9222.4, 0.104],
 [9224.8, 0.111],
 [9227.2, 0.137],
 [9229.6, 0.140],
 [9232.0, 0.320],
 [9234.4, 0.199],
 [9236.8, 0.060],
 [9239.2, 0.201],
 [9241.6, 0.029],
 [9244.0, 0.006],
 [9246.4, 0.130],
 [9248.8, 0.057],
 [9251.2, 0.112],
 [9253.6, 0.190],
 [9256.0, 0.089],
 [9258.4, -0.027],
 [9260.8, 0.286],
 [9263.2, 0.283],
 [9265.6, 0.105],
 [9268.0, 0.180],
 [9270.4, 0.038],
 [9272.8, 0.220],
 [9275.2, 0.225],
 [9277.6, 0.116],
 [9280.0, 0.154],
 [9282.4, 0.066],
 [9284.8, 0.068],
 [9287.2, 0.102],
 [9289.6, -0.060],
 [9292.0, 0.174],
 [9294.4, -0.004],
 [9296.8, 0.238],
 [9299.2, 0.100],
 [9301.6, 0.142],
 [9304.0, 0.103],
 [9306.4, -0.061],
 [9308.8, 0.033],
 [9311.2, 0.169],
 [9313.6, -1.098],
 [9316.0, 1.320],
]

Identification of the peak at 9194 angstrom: [O II]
